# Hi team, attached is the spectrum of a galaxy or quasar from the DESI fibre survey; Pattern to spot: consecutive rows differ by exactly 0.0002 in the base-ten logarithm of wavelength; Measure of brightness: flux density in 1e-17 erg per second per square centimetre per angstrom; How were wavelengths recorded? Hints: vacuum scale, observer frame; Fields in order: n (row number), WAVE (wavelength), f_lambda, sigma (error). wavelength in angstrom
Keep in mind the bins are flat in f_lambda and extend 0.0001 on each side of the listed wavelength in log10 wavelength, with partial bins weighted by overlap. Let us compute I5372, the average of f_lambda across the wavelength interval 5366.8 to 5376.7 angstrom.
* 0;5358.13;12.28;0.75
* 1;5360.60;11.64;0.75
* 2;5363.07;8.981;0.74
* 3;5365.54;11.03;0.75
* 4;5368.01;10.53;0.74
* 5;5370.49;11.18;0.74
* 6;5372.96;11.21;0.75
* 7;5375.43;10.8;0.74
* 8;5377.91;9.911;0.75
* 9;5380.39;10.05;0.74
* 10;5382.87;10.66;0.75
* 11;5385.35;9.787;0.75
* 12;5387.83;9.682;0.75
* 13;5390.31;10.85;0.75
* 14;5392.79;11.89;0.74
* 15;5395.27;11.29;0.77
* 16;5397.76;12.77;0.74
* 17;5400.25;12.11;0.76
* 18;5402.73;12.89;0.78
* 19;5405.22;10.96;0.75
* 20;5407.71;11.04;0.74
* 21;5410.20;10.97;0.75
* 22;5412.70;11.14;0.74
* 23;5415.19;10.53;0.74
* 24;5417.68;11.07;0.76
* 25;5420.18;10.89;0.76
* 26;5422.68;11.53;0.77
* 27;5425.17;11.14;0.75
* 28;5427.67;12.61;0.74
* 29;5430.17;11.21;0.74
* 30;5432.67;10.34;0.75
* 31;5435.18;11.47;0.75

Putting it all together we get 10.9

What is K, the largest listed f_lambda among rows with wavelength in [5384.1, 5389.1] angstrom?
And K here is 9.787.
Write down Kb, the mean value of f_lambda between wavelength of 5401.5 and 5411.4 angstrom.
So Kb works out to 11.5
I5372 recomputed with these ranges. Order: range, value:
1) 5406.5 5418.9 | 10.9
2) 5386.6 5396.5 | 10.9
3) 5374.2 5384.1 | 10.3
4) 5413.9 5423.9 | 11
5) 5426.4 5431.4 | 11.9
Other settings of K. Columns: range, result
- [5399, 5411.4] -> 12.89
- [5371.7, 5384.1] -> 11.21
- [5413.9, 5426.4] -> 11.53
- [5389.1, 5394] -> 11.89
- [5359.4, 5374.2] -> 11.64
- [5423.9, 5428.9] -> 12.61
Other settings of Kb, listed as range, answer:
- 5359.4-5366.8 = 10.5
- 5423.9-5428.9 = 11.9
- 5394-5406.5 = 12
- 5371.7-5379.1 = 10.7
